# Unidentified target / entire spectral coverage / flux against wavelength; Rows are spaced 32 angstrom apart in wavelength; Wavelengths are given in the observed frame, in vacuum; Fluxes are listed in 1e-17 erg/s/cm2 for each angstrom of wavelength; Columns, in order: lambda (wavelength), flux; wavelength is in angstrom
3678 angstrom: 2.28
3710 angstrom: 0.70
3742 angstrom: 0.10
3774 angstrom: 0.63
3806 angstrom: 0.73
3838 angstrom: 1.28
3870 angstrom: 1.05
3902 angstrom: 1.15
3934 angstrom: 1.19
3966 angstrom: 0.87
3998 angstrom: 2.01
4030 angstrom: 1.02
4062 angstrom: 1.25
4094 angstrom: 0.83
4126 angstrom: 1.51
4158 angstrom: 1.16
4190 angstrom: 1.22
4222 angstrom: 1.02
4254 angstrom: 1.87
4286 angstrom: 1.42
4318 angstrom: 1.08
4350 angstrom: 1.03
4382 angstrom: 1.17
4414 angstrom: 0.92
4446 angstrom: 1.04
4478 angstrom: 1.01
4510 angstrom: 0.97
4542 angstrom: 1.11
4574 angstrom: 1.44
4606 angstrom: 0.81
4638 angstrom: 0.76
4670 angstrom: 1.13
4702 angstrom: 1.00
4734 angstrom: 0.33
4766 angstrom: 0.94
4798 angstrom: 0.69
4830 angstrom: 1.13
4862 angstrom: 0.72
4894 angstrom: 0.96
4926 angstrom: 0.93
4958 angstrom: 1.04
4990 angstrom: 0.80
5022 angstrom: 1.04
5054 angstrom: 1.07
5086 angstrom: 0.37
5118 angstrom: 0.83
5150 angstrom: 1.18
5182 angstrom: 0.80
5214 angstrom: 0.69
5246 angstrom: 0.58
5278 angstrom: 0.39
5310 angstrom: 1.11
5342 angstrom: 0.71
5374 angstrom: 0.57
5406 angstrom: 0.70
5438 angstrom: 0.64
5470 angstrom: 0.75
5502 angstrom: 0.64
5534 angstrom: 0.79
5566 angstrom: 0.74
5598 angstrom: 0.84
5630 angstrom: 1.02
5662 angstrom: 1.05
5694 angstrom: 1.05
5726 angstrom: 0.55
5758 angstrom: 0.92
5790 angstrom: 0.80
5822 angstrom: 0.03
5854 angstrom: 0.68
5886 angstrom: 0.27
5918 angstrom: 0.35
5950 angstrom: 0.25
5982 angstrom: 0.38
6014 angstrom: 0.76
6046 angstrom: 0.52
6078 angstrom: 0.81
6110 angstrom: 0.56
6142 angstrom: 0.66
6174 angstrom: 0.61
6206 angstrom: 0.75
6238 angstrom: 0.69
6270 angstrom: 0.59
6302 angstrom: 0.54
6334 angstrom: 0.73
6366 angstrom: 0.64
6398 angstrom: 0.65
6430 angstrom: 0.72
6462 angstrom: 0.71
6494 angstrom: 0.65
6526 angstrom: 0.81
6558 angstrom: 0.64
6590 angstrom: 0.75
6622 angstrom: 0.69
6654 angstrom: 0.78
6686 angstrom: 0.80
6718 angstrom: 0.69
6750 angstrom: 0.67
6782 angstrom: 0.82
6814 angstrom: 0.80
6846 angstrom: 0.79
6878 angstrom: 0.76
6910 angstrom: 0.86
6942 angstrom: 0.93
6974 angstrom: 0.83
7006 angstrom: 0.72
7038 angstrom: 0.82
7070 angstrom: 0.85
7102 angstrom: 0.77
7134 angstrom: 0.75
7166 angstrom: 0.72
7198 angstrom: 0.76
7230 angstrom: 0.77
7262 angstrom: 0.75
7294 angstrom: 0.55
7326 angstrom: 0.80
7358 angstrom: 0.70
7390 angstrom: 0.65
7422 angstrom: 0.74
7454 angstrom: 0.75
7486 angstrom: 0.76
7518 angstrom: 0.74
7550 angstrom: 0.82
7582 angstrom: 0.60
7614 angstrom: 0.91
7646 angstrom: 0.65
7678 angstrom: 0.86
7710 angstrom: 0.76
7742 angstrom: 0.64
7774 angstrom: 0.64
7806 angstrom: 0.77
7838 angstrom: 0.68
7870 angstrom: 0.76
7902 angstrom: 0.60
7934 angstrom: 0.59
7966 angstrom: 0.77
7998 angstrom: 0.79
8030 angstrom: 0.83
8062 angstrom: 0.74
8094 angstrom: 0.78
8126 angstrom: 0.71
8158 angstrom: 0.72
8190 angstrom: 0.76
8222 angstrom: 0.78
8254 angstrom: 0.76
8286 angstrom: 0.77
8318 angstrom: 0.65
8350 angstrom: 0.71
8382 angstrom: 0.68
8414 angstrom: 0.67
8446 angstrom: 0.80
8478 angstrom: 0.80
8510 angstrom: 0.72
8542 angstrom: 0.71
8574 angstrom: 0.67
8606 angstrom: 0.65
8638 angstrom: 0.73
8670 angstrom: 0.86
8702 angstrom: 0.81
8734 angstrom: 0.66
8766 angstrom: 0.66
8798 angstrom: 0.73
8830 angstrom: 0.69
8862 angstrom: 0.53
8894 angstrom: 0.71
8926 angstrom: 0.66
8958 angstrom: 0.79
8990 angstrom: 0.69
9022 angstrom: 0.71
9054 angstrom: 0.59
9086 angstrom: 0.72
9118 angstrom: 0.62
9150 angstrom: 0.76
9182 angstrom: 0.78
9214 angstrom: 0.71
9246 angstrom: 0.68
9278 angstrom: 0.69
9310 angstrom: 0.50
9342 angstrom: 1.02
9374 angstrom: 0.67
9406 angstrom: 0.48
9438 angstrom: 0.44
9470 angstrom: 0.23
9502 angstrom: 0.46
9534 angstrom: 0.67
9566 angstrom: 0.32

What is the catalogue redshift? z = 0.50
